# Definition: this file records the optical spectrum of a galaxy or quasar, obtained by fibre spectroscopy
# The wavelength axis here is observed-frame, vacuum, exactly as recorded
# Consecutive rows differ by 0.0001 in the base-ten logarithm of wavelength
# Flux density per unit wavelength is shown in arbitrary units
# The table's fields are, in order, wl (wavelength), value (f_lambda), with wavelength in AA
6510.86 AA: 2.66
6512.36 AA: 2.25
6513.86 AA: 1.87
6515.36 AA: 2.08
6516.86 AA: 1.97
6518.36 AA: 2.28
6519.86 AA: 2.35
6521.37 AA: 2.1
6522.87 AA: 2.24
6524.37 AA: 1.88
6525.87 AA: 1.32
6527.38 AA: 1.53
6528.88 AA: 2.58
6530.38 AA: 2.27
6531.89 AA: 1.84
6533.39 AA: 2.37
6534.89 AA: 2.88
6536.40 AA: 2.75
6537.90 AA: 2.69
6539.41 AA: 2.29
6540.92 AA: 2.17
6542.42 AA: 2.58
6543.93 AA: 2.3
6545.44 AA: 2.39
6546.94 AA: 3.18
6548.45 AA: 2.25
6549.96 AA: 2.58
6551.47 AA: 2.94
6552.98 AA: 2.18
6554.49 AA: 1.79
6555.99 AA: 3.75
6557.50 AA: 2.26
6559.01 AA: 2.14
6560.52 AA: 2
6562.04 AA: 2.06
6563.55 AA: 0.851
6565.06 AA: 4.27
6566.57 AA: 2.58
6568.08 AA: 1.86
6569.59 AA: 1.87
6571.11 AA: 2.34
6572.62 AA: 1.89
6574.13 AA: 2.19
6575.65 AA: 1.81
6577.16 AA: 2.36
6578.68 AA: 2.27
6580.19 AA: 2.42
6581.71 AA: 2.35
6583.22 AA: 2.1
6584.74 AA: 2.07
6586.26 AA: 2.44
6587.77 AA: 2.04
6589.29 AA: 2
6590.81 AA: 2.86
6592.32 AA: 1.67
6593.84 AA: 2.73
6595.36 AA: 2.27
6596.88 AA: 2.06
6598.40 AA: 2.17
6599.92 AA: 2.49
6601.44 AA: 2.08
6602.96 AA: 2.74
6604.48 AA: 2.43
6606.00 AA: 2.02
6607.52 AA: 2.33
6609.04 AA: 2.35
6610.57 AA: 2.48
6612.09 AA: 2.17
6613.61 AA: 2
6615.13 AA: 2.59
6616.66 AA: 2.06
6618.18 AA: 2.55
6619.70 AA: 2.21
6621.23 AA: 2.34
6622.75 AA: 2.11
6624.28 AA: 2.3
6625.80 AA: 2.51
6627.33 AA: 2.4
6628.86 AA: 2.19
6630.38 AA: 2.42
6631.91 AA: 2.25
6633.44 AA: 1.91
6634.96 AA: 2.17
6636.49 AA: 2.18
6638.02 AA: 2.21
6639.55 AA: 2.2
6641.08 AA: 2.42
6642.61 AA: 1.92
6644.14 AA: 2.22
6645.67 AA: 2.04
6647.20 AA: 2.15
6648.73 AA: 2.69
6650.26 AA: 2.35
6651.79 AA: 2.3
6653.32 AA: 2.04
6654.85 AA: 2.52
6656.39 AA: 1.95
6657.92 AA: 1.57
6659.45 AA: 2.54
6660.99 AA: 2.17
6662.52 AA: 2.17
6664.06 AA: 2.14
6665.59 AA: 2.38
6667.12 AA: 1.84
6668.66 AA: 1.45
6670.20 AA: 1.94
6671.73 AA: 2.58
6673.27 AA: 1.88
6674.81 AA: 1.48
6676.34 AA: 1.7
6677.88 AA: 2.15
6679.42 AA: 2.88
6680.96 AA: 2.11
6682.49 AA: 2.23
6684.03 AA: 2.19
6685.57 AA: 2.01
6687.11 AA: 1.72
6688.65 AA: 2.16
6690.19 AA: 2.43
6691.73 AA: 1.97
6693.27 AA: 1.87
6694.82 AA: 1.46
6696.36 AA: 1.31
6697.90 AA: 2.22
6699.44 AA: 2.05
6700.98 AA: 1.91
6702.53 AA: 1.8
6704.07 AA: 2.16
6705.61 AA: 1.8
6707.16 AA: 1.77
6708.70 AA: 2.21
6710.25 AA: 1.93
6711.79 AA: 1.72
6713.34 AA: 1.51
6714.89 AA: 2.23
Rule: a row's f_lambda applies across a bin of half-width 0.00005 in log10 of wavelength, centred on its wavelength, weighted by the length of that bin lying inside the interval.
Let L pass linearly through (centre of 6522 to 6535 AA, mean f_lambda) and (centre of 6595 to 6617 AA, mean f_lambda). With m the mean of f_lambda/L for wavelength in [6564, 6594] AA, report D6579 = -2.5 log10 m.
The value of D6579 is -0.04 mag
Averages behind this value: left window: 2.06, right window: 2.29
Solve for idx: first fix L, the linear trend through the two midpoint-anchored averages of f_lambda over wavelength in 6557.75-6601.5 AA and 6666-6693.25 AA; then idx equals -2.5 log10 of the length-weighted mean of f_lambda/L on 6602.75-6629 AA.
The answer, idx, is -0.08 mag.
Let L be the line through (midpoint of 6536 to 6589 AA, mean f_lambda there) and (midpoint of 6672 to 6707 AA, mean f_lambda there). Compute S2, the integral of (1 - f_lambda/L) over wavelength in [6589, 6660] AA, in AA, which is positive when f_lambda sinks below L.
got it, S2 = -3.2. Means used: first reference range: 2.34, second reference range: 1.98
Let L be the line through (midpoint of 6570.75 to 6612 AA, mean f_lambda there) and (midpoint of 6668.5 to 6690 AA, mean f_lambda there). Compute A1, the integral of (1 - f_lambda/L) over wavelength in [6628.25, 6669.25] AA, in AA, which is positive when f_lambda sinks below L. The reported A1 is -0.69 AA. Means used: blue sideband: 2.26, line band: 2.17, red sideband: 2.06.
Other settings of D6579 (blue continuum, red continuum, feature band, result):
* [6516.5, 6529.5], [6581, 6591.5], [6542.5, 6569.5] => -0.13 mag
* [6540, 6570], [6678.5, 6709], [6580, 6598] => 0.03 mag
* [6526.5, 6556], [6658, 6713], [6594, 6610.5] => -0.03 mag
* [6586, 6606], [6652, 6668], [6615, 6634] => -0.03 mag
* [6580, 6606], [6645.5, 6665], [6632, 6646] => 0.04 mag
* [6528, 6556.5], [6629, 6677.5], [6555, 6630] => 0.02 mag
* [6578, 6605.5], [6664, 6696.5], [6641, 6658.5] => -0.04 mag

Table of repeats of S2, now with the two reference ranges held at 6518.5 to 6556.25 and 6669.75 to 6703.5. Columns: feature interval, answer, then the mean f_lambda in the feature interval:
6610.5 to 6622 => -0.65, 2.29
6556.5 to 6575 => 0.59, 2.21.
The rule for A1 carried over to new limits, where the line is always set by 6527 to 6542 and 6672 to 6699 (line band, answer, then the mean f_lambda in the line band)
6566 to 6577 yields 0.92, 2.08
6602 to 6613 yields -0.82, 2.35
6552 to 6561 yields -0.27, 2.38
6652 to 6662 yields -0.36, 2.14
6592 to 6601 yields -0.16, 2.25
